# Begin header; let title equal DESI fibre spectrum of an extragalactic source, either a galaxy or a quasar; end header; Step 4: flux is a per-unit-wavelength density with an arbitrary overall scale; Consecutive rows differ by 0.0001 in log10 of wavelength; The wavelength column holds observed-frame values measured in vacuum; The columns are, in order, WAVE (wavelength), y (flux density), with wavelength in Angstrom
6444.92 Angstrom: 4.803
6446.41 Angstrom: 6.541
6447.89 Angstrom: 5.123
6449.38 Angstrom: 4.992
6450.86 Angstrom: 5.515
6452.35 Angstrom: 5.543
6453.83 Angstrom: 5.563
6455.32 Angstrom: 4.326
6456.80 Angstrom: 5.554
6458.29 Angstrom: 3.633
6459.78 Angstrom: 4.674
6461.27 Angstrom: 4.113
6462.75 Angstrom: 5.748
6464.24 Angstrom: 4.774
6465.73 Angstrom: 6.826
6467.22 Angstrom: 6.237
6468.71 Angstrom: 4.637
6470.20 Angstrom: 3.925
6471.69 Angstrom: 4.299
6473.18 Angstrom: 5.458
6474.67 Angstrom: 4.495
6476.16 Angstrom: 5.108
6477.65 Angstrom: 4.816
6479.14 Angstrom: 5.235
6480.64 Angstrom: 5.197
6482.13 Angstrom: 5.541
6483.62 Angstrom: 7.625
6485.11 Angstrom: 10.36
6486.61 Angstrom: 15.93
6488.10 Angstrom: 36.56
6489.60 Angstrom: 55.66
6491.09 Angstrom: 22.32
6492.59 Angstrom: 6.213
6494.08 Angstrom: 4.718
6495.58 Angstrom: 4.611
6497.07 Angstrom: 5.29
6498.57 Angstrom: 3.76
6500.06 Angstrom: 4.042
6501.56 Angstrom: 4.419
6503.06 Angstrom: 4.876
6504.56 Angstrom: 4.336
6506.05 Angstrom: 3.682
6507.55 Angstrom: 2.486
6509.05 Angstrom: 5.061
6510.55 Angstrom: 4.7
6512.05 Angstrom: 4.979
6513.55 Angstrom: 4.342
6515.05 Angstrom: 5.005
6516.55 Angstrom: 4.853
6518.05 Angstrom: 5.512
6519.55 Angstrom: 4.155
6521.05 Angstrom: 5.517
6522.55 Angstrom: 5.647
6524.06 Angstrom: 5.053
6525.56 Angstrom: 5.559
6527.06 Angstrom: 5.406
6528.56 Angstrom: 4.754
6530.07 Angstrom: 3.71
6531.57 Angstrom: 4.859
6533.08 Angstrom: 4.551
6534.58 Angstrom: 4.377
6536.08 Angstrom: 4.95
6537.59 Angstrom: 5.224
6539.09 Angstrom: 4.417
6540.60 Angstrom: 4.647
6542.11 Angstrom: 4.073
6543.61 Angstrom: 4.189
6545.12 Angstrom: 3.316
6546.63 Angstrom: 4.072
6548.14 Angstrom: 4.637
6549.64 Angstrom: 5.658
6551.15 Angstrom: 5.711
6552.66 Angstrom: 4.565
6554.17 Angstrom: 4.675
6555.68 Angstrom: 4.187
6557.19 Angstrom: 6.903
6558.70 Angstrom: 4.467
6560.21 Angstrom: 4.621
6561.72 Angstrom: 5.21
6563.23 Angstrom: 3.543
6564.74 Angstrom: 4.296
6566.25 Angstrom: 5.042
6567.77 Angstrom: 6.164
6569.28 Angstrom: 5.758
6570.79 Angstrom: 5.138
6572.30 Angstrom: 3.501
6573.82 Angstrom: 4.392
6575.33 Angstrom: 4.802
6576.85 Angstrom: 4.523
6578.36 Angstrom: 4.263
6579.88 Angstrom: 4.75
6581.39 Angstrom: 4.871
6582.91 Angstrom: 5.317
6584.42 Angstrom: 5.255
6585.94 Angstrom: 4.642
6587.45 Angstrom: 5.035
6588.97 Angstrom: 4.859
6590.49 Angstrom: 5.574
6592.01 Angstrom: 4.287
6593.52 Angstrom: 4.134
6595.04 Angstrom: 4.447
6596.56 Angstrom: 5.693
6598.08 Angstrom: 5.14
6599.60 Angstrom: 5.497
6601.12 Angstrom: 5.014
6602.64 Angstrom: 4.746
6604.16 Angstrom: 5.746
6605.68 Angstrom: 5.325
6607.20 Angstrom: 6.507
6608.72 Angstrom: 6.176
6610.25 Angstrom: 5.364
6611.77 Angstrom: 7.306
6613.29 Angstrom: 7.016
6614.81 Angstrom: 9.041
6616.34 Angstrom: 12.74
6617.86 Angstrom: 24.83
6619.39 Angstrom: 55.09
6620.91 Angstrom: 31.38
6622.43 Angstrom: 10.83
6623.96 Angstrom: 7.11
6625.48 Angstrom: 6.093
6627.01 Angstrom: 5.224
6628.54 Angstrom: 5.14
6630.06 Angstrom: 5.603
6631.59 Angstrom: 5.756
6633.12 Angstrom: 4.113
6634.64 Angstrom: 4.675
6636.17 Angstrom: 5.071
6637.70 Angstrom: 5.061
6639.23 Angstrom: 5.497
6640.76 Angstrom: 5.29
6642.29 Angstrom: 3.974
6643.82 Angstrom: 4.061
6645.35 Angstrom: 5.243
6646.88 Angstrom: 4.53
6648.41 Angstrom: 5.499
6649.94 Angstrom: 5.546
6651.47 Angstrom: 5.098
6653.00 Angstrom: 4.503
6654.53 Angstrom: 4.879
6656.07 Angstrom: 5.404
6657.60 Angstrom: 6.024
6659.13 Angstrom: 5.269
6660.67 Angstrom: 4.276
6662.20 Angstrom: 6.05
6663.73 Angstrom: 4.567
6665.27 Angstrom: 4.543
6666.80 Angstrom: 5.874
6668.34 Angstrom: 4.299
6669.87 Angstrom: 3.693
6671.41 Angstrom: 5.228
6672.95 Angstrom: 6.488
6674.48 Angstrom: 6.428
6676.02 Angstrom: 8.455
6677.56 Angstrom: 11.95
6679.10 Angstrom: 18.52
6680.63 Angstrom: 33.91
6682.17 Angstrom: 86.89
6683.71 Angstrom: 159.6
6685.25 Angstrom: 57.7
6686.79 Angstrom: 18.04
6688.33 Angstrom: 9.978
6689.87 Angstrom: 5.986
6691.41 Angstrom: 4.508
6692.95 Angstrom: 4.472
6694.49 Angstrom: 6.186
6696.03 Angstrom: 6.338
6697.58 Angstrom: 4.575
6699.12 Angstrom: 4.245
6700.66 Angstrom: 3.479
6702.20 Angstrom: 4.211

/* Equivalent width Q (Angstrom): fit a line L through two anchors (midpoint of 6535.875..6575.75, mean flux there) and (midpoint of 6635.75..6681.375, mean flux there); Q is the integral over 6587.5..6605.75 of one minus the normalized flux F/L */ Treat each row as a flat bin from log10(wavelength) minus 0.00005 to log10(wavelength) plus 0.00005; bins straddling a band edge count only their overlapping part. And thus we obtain 1.8 Angstrom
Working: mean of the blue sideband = 4.74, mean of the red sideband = 6.85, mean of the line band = 5.03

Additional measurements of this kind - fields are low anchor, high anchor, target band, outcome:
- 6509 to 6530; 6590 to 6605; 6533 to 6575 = 2.3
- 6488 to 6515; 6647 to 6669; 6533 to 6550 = 7.8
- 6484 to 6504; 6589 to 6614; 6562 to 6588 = 9.2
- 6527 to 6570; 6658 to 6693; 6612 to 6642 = 6.4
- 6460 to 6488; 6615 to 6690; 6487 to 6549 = 8.3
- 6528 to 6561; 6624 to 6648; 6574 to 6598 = 0.1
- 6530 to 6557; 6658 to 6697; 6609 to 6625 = -4.6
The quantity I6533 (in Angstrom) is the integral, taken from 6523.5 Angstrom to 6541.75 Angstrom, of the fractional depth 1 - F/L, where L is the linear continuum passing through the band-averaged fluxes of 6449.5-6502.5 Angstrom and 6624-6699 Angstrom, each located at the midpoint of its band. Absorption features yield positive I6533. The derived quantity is 9.2 Angstrom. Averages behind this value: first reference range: 8.32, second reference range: 12.5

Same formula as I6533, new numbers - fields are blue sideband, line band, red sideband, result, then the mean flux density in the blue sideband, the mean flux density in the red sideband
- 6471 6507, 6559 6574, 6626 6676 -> 5.51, 9.74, 5.15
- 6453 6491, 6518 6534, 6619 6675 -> 6.80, 9.28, 7.07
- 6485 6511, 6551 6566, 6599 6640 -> 8.11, 11.1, 9.72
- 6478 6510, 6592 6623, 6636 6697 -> 4.89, 10.3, 14.2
